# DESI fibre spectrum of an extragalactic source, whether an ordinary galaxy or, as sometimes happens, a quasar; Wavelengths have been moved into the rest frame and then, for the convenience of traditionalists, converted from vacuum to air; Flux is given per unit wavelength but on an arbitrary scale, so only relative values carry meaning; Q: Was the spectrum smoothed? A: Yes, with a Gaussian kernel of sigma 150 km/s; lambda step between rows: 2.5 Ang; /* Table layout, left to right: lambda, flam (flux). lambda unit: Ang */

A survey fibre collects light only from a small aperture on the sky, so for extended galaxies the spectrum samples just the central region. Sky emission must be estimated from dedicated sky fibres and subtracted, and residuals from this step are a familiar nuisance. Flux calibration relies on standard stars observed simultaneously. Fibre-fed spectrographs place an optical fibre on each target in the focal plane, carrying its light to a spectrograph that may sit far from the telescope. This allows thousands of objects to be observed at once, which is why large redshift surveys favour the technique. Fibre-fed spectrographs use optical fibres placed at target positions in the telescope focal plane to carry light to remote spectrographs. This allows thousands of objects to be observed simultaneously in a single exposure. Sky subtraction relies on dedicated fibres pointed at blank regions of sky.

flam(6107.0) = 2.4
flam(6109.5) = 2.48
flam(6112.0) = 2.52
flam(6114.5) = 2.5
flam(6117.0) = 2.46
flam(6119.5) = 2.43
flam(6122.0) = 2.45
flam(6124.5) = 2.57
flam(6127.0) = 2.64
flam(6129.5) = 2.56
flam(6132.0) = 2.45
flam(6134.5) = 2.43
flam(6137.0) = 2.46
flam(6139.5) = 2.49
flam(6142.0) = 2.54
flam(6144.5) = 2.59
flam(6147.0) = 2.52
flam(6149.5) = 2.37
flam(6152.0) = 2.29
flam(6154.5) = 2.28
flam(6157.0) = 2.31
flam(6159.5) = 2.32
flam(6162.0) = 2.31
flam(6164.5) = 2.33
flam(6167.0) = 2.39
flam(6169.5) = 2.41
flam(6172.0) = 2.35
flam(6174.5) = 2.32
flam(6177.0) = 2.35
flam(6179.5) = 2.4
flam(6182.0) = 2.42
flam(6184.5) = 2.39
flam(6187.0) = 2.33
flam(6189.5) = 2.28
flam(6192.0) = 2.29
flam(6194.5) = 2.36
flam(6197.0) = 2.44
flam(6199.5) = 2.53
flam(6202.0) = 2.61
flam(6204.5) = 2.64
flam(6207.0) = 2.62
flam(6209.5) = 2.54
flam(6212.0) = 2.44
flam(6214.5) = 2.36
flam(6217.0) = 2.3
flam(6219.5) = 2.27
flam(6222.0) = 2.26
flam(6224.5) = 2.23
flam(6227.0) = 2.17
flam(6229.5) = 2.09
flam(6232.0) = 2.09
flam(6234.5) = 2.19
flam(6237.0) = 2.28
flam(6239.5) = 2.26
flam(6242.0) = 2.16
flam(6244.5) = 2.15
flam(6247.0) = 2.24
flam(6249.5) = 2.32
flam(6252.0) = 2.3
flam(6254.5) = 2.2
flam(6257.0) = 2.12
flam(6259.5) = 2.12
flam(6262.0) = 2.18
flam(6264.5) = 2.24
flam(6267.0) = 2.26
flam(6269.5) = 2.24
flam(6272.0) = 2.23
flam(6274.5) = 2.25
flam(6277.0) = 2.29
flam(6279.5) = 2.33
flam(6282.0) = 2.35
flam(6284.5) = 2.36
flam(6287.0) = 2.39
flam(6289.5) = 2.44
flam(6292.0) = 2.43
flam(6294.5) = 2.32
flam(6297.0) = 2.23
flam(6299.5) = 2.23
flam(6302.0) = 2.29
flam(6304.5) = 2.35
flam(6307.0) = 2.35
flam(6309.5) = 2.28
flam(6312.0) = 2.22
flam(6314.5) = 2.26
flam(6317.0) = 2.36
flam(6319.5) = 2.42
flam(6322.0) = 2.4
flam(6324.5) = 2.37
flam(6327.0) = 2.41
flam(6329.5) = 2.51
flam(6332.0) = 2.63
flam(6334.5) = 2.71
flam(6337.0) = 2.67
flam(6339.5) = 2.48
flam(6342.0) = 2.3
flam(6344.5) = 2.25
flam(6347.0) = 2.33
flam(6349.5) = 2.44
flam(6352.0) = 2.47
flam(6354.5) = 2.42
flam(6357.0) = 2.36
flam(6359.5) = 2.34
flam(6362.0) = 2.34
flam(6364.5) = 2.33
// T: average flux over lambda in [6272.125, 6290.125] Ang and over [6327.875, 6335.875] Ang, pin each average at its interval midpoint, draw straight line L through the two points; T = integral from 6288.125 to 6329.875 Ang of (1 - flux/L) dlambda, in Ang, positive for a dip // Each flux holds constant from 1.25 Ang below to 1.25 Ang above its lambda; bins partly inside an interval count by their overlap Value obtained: 2.38 Ang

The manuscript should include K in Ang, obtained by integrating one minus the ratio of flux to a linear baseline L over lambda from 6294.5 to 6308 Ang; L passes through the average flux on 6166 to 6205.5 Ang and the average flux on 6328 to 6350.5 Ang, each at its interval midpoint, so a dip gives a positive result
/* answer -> 0.9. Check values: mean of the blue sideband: 2.41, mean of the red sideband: 2.48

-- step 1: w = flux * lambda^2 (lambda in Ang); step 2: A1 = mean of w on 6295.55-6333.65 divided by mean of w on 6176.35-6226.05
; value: 1.02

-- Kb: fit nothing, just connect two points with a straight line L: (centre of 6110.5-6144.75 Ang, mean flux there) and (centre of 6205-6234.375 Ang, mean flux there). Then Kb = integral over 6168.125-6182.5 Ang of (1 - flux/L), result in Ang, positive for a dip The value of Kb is 0.18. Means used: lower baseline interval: 2.5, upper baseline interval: 2.31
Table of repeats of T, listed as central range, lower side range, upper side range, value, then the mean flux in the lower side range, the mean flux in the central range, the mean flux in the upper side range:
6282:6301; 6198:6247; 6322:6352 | 0.5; 2.32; 2.34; 2.46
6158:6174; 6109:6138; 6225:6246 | 0.2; 2.5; 2.35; 2.18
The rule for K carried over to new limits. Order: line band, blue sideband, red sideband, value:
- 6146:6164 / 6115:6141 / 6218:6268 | 0.65 Ang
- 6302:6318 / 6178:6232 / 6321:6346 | 1.00 Ang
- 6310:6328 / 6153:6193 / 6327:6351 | 0.84 Ang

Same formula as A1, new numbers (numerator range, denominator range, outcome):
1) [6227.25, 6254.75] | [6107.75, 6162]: 0.93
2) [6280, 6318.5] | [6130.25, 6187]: 1.01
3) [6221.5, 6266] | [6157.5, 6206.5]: 0.94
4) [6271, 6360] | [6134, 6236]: 1.04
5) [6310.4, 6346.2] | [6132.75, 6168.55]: 1.07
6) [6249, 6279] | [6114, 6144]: 0.93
